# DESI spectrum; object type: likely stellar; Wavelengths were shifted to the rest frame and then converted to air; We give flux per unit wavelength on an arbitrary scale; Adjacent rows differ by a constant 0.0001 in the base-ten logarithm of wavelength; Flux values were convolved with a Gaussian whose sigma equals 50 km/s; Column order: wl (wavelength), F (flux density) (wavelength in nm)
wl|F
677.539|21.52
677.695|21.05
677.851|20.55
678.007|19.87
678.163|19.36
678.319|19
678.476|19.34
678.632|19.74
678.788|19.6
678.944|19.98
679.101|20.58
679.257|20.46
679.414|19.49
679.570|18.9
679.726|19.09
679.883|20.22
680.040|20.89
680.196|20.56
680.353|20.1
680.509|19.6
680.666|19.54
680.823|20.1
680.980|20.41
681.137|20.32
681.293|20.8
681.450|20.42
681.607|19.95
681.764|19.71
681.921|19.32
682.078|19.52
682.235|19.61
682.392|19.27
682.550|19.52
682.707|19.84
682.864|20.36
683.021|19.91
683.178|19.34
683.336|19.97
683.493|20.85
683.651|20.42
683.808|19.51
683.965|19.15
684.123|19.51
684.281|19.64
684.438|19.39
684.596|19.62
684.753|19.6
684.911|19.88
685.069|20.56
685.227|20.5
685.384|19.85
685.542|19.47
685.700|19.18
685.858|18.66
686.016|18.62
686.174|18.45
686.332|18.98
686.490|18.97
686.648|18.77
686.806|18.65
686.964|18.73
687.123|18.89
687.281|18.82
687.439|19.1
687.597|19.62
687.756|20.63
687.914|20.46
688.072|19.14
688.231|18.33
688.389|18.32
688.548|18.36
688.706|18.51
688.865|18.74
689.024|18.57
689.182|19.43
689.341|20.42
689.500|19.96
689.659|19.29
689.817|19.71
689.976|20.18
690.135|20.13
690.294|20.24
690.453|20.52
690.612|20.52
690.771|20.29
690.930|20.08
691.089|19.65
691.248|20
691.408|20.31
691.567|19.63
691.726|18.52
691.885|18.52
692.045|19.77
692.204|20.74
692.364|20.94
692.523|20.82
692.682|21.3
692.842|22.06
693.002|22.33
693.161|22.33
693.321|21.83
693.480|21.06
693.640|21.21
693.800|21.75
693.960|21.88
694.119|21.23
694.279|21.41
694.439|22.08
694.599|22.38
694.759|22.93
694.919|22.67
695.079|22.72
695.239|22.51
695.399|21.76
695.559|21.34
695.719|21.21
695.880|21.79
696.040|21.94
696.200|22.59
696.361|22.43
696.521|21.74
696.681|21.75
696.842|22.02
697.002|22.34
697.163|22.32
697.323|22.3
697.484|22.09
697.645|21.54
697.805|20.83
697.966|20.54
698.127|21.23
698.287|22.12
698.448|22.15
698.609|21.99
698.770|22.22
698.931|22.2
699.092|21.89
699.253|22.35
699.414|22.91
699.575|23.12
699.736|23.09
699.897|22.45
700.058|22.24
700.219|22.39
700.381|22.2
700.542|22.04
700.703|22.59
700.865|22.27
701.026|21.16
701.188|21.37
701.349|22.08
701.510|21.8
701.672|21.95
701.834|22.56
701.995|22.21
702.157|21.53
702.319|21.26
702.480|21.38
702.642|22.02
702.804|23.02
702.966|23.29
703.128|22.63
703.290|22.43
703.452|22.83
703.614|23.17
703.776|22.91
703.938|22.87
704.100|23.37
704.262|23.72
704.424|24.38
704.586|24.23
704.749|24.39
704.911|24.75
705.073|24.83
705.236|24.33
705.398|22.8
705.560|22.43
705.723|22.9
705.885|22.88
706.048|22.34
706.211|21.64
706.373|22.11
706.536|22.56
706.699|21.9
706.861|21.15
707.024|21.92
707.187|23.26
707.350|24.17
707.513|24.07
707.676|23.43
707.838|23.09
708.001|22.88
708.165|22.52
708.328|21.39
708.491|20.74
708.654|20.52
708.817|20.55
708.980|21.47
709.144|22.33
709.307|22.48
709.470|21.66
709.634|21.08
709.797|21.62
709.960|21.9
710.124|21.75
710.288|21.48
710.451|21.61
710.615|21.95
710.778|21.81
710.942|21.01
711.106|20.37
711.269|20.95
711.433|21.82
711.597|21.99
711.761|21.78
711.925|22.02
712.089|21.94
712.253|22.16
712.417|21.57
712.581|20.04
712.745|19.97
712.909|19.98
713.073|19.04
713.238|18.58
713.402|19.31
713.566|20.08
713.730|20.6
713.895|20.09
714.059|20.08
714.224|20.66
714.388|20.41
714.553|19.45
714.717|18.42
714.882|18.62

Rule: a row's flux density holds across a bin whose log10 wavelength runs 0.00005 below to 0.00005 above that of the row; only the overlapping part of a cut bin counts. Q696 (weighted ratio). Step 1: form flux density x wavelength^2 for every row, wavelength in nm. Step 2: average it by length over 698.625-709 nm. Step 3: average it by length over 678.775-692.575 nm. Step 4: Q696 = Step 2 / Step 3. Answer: 1.21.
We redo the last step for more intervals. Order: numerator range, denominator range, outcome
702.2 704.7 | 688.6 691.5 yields 1.20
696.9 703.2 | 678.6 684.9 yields 1.17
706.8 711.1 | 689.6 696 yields 1.09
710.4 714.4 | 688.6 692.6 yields 1.12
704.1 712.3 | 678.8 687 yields 1.22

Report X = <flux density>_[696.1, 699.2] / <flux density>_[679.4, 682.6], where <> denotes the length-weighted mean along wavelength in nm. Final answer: 1.1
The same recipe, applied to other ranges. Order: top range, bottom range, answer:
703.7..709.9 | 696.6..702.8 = 1.03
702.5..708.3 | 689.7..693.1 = 1.13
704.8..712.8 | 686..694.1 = 1.11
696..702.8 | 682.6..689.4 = 1.14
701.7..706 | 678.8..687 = 1.17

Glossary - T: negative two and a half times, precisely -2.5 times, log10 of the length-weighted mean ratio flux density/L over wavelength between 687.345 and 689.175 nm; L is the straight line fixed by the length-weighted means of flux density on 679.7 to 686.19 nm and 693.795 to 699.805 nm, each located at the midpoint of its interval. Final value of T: 0.09 mag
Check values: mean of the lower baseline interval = 19.8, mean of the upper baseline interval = 22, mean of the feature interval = 19.1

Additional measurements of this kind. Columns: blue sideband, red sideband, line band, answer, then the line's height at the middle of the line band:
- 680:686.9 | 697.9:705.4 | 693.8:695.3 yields -0.04 mag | 21.5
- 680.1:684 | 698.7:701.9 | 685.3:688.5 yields 0.08 mag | 20.6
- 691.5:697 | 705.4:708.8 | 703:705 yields -0.06 mag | 22.2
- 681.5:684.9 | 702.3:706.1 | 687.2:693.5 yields 0.05 mag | 20.9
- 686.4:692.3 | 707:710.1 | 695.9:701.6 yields -0.06 mag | 20.8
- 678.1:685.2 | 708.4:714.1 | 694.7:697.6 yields -0.09 mag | 20.4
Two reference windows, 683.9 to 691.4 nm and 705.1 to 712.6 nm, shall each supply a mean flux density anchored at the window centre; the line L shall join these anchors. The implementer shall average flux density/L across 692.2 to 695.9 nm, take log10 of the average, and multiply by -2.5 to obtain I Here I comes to -0.08 mag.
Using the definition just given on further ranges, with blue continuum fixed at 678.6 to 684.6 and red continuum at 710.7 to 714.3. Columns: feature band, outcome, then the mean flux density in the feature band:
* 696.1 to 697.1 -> -0.09 mag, 22.1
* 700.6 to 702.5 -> -0.07 mag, 21.9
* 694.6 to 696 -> -0.10 mag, 22.1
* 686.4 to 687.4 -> 0.07 mag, 18.8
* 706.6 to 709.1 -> -0.08 mag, 22.2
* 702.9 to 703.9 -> -0.12 mag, 22.9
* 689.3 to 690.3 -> 0.01 mag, 20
